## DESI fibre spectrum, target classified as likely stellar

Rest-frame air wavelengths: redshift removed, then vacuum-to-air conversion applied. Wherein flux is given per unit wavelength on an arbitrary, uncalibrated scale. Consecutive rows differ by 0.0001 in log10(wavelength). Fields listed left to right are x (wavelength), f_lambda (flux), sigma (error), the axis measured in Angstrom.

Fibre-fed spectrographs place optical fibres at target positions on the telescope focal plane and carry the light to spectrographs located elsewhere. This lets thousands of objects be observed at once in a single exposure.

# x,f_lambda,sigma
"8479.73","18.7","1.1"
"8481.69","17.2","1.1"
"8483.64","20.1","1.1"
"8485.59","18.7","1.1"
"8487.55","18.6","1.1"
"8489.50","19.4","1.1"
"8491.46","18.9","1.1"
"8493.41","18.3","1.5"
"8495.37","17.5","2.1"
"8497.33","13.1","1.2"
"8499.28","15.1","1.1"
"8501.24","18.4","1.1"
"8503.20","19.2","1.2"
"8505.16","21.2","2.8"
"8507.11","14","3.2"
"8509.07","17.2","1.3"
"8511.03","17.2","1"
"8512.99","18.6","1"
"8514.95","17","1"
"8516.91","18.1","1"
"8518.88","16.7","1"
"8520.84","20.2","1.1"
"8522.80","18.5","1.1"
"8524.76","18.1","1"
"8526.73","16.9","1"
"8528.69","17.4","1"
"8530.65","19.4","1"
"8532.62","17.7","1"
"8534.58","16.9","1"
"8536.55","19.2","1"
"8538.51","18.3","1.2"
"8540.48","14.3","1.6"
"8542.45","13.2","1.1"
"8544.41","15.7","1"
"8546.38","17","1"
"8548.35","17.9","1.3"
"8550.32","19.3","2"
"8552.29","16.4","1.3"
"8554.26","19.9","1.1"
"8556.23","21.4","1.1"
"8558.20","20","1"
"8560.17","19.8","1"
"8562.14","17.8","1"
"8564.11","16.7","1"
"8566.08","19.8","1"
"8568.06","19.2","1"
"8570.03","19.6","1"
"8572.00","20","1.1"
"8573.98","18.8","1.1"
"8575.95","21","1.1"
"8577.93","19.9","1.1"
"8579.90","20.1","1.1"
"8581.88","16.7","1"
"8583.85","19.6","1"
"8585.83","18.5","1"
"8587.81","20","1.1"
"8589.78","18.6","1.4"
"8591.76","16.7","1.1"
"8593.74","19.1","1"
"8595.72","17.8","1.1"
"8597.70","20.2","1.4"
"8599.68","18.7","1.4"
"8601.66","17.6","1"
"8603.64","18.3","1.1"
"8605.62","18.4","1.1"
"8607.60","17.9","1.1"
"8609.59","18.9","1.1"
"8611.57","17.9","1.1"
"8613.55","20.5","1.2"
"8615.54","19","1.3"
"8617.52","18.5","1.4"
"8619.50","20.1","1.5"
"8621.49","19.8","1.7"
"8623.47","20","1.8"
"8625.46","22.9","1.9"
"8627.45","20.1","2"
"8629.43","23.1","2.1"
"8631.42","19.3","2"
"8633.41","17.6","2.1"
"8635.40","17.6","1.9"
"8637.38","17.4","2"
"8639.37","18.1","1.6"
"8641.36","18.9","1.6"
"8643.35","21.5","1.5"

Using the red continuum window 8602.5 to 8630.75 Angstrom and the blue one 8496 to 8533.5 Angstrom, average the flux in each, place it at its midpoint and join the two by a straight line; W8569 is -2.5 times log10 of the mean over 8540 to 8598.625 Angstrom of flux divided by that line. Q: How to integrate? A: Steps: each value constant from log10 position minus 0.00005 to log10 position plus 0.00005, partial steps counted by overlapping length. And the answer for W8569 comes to 0.01 mag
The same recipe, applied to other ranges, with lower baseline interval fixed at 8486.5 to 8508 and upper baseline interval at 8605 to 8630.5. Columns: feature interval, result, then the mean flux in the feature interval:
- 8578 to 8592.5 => 0.03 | 18.7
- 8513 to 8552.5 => 0.05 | 17.5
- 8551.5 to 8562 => -0.04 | 19.4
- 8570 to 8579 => -0.05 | 19.9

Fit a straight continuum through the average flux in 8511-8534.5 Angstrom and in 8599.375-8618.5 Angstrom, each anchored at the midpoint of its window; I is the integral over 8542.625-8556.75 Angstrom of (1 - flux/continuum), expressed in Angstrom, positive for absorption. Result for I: 0.3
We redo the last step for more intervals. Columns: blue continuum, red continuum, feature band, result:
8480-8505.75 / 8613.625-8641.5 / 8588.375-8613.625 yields 1.0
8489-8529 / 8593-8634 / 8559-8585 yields -0.7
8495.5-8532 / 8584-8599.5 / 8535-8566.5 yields 0.5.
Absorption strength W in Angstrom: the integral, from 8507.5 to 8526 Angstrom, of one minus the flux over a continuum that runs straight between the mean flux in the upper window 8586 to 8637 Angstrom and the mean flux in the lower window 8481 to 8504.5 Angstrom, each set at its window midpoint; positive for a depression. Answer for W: 0.4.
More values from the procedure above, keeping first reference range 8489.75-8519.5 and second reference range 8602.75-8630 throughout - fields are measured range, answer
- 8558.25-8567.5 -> -0.1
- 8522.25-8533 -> -0.1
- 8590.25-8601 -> 0.4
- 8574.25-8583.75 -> -0.3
